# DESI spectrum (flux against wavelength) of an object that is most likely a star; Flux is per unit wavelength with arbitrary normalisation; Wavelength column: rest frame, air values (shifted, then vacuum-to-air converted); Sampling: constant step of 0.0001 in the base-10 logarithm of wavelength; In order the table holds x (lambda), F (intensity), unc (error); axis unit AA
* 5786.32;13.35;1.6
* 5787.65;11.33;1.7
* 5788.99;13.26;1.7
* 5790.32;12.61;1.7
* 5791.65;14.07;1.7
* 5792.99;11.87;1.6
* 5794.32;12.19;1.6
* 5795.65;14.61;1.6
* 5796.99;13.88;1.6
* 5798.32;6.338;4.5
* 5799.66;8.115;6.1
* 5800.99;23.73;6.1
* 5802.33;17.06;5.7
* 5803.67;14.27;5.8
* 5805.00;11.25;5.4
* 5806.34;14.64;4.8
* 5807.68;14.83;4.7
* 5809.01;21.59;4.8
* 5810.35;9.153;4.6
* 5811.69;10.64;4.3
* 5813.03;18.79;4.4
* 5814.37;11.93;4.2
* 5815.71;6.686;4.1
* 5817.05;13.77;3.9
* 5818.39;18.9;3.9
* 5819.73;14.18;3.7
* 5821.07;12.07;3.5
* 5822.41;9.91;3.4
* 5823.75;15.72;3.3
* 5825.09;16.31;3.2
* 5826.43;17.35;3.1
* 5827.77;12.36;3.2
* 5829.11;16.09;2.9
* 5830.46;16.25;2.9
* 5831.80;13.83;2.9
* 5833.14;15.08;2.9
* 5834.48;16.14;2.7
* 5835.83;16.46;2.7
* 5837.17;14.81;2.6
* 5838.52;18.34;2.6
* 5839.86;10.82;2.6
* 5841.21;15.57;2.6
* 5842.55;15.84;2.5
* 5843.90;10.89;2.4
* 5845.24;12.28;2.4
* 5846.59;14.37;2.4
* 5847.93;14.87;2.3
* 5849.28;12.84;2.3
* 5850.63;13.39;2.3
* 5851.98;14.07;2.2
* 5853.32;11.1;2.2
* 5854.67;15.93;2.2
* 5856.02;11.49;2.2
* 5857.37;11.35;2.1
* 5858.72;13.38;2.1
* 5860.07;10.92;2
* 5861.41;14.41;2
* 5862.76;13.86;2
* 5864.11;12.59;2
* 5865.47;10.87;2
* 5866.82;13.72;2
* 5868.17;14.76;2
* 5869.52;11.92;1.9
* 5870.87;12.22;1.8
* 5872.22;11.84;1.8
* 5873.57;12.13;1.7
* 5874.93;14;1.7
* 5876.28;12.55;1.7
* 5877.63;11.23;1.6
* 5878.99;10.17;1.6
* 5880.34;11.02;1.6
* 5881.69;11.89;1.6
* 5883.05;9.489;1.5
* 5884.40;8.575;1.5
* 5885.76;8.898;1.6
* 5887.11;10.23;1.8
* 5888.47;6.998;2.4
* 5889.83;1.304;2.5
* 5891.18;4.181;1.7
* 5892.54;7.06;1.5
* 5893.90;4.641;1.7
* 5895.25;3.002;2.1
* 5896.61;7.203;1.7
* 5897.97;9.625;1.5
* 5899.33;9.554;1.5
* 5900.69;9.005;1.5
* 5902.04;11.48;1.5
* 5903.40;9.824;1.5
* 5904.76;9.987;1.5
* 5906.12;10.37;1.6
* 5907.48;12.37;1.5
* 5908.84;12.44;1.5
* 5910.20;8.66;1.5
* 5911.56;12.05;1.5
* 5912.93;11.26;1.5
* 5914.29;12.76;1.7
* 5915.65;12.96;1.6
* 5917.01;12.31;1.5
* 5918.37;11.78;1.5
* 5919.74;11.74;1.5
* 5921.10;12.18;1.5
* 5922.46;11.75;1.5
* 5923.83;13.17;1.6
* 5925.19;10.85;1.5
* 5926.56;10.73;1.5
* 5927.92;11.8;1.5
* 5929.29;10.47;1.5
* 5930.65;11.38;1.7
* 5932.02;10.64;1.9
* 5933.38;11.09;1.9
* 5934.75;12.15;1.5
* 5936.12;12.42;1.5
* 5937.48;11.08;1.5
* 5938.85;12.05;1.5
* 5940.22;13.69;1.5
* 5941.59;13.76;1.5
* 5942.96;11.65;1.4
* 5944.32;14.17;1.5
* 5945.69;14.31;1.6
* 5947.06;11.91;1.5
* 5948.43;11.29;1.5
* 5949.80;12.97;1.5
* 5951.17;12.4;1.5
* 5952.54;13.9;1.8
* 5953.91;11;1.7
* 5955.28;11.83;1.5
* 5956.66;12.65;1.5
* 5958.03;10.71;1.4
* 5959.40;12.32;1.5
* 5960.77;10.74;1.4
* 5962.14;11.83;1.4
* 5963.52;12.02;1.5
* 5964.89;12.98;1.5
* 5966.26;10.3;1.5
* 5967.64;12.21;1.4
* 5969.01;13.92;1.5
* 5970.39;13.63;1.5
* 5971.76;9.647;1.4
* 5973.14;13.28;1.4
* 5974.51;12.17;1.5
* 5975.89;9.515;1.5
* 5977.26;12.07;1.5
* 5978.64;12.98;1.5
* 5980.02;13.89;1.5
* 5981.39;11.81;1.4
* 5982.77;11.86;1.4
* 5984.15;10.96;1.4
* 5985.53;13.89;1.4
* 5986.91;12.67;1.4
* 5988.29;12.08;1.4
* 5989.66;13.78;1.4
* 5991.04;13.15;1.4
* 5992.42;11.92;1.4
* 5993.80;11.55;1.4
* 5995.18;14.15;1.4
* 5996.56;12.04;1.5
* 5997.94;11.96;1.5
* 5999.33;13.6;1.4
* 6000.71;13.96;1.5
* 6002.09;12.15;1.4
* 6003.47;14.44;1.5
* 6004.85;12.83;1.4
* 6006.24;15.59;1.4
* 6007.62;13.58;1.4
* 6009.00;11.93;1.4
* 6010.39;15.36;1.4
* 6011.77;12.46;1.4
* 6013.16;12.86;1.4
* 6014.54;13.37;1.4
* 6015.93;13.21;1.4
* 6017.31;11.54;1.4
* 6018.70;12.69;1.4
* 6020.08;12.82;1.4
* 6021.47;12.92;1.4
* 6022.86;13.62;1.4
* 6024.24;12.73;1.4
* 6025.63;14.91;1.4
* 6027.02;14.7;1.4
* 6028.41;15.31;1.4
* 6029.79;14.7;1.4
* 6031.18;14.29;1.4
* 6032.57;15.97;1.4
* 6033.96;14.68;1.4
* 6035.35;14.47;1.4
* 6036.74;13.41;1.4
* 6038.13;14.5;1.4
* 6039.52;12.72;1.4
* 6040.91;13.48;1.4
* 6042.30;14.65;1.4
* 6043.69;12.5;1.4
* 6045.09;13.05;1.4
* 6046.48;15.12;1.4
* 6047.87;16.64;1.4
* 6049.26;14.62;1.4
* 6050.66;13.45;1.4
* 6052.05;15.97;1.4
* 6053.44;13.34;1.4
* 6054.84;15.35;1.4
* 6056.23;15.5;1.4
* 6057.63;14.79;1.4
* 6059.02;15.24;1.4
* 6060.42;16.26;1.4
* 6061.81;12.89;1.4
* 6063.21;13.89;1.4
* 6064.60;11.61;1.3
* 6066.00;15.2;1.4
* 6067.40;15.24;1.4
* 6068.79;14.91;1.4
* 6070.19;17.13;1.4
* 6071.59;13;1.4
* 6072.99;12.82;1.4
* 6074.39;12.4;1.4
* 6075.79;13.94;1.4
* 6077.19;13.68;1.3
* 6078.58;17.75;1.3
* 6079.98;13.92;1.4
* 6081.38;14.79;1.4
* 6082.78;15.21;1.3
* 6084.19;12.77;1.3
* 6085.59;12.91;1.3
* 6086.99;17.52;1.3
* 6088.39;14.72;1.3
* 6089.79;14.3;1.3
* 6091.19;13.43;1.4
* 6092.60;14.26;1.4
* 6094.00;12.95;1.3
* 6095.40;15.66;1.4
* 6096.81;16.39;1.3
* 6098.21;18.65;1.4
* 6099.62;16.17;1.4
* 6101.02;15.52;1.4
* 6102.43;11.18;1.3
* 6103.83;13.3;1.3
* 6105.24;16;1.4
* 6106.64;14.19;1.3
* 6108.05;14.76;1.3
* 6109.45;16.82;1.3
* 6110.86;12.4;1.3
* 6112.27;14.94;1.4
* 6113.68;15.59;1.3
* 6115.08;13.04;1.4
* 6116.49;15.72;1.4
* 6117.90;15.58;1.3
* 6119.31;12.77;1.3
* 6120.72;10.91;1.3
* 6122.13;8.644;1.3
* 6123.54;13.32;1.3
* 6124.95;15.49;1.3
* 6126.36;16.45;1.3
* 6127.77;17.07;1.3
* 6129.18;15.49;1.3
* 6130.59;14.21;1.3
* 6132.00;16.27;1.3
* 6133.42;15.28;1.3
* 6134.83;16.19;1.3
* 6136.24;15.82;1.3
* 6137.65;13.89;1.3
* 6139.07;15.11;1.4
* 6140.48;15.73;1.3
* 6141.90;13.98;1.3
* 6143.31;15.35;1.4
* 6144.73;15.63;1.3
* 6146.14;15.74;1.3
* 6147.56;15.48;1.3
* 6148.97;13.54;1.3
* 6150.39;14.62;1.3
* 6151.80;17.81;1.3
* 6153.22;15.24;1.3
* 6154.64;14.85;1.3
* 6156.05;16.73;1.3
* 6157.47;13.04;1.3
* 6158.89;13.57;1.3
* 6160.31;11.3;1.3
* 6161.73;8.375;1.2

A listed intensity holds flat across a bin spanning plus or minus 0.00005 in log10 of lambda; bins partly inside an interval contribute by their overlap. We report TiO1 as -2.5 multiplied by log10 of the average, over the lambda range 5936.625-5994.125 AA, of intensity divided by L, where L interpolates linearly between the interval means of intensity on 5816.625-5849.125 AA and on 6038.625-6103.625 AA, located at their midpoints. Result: 0.183 mag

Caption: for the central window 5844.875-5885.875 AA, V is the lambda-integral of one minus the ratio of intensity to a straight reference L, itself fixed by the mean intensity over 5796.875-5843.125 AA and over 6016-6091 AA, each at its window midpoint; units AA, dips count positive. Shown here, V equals 5.6 AA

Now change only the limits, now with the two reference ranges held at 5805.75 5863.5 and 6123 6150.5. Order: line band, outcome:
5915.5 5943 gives 4.8 AA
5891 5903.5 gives 5.9 AA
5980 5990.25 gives 1.5 AA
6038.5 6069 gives 1.1 AA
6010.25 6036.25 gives 1.8 AA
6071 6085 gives 0.9 AA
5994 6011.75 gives 1.6 AA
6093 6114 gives 0.2 AA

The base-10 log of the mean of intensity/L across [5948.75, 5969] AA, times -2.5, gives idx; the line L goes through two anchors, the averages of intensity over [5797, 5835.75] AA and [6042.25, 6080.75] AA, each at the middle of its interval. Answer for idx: 0.19 mag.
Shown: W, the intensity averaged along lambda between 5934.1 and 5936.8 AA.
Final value 12.3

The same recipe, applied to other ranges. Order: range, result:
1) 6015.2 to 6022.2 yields 12.6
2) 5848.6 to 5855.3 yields 13.4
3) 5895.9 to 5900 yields 8.74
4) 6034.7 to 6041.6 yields 13.7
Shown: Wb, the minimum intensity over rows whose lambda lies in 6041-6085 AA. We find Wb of 11.61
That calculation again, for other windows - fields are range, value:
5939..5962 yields 10.71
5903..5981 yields 8.66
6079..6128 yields 8.644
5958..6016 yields 9.515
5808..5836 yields 6.686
